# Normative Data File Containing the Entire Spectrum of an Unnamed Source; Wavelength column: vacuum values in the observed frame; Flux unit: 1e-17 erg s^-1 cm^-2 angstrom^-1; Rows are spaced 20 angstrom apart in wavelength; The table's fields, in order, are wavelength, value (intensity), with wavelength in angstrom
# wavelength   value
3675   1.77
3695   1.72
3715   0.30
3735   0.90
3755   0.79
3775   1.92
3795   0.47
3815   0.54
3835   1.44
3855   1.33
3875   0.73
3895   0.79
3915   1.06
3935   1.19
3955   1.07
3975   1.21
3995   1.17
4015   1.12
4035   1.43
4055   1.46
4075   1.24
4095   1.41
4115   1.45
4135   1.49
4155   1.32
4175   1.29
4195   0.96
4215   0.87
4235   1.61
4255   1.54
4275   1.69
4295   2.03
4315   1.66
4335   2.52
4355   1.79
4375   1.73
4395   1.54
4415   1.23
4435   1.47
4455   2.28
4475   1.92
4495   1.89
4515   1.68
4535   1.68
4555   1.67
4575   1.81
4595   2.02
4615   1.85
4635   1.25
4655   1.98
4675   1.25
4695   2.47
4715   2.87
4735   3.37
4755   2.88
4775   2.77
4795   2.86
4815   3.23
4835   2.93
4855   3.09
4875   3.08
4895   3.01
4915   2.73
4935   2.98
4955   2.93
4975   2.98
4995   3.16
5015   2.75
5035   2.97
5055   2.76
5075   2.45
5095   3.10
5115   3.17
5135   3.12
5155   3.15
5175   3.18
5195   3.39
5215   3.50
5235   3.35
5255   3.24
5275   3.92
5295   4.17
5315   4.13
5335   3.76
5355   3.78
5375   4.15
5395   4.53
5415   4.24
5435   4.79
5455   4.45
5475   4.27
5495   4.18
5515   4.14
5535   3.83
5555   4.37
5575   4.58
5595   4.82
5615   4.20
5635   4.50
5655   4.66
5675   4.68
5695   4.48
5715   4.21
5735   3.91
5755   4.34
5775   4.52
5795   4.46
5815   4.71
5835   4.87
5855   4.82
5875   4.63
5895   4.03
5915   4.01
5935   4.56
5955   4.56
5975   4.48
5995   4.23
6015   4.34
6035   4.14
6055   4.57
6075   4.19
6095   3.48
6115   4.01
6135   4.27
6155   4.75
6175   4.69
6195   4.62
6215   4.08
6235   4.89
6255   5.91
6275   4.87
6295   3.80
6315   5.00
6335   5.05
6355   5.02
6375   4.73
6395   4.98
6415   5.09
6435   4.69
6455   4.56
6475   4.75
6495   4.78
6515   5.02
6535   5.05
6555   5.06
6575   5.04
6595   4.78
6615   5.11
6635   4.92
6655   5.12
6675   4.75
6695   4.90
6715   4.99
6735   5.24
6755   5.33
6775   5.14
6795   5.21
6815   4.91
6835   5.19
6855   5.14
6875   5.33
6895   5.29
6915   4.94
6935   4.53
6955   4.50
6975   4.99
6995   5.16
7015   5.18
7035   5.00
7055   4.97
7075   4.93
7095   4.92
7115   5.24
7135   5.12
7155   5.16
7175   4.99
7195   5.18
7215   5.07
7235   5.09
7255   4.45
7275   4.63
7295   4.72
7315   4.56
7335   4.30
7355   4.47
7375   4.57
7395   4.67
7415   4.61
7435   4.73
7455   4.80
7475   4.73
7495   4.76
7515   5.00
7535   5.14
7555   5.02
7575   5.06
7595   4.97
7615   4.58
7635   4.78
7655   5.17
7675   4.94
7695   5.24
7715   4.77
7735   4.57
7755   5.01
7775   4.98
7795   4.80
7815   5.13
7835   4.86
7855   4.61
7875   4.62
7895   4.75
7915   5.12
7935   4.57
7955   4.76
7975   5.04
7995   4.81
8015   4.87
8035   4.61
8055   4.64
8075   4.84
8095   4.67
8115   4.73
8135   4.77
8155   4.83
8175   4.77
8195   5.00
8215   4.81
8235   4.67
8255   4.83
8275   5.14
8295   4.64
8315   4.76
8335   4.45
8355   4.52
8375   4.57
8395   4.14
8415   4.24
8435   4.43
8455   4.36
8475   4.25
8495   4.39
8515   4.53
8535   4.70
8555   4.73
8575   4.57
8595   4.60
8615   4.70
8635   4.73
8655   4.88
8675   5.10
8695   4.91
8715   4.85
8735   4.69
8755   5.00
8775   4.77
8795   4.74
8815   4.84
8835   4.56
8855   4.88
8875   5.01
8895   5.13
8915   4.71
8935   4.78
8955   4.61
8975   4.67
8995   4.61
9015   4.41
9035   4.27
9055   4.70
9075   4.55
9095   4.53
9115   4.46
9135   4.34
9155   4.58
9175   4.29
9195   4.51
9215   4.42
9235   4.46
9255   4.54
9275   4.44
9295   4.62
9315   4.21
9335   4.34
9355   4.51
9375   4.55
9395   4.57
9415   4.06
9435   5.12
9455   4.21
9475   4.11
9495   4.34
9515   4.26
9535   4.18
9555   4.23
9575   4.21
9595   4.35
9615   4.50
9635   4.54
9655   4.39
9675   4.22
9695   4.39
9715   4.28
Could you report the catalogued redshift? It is 0.178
